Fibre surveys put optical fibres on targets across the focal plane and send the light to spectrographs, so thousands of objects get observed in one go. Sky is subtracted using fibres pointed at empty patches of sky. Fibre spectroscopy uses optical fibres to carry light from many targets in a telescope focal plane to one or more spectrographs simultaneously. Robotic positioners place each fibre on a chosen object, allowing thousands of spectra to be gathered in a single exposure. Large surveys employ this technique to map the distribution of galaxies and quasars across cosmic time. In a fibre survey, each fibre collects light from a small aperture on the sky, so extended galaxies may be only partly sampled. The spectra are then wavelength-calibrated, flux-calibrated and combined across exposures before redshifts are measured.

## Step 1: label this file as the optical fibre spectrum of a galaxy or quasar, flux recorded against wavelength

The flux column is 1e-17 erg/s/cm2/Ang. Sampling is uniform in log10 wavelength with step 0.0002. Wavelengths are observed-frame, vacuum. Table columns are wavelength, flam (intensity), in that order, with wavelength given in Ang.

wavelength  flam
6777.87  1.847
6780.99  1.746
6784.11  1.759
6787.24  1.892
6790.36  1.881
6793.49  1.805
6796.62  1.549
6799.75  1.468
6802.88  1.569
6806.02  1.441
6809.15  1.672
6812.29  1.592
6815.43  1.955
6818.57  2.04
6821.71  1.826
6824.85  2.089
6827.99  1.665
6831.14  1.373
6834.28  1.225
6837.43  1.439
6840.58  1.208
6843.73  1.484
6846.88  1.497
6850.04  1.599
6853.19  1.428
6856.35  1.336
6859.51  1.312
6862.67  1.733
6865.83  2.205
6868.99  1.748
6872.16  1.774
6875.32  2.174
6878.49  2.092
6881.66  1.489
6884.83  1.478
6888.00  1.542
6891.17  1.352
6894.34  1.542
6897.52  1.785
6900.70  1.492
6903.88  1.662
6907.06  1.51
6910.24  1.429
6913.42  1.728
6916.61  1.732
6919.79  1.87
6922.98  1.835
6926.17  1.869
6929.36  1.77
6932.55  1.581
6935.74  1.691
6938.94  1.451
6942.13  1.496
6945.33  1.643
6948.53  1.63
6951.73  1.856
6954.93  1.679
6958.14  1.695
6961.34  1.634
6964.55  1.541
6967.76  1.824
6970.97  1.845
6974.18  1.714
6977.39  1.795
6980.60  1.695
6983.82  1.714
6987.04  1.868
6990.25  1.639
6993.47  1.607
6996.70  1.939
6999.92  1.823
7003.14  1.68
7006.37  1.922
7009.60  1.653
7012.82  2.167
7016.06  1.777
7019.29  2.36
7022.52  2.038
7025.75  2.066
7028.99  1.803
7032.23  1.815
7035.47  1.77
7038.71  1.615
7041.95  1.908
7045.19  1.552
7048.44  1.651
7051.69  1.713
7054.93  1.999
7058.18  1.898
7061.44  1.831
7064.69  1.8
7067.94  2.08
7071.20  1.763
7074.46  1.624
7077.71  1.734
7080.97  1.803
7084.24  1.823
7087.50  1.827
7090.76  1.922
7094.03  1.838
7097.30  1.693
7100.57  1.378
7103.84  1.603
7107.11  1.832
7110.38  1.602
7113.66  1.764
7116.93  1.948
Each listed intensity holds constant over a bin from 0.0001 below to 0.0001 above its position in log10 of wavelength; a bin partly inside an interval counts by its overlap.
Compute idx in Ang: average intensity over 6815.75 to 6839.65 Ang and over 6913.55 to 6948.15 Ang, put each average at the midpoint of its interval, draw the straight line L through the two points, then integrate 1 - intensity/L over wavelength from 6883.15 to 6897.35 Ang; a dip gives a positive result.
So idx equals 1.5 Ang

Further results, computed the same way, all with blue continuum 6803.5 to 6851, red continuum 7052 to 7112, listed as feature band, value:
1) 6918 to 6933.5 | -1.11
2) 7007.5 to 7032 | -3.29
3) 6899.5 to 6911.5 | 0.96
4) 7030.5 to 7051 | 0.38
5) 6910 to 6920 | -0.21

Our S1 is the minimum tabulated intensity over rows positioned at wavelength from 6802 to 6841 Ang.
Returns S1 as 1.208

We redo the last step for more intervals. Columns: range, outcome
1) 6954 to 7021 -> 1.541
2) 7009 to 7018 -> 1.653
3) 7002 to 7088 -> 1.552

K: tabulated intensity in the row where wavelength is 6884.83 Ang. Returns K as 1.478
